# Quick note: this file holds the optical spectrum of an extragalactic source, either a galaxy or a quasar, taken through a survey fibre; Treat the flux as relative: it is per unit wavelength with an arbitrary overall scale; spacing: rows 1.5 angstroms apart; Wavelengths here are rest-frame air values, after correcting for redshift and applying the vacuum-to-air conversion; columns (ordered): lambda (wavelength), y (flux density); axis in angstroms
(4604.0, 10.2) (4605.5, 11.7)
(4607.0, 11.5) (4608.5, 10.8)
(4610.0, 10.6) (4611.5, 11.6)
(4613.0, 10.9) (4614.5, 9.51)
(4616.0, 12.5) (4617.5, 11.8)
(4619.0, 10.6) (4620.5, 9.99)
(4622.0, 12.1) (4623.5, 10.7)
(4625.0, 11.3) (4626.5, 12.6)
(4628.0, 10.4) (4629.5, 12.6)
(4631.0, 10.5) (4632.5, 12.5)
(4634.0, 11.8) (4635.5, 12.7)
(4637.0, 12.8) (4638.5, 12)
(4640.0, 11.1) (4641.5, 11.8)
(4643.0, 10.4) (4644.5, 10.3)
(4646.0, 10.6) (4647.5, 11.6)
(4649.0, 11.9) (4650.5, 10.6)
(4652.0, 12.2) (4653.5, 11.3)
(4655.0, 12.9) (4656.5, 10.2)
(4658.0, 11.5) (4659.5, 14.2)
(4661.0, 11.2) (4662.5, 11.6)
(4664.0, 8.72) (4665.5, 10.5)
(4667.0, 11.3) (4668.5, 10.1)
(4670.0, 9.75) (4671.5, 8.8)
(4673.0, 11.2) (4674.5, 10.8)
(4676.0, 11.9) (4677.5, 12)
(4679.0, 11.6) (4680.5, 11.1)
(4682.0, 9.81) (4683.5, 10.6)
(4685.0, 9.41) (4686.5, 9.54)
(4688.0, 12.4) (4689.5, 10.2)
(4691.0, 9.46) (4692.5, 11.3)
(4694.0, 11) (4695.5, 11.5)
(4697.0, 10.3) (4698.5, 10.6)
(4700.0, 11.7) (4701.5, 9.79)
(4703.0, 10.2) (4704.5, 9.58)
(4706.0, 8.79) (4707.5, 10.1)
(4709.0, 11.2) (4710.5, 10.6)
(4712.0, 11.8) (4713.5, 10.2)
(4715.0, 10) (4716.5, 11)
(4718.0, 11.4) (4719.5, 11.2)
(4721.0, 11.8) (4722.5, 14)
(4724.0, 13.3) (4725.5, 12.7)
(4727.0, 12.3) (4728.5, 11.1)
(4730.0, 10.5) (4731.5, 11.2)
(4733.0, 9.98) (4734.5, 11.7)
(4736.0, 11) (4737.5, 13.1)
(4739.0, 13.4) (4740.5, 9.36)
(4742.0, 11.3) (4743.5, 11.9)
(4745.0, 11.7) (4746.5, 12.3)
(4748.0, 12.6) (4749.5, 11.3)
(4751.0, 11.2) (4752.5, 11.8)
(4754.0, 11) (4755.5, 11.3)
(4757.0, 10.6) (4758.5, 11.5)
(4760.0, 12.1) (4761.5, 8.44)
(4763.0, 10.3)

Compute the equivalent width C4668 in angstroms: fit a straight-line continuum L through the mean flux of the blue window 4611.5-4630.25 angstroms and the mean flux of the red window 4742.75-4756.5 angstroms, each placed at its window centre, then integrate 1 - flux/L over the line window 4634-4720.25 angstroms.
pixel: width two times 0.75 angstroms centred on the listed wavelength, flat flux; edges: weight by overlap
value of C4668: 3.8 angstroms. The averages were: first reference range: 11.3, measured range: 10.9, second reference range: 11.7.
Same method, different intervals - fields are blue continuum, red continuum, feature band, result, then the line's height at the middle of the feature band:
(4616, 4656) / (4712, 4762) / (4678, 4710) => 2.8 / 11.5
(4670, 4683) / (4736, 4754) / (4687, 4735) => 1.2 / 11.3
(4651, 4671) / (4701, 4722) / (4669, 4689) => 0.5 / 11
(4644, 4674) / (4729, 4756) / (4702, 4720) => 1.3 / 11.3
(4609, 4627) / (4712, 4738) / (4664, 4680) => 0.9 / 11.4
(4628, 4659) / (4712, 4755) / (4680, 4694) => 1.4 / 11.6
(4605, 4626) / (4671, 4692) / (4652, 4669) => -0.8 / 10.8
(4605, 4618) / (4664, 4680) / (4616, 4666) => -2.2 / 11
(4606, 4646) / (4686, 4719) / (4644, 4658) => -0.3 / 11.1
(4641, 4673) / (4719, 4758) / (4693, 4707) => 1.2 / 11.4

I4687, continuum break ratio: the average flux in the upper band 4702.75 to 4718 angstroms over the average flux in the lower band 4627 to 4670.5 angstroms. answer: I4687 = 0.9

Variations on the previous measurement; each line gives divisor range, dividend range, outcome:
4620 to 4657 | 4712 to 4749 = 1.01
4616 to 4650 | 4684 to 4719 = 0.92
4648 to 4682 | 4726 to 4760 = 1.03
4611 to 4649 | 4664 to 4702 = 0.93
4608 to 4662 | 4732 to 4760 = 1.01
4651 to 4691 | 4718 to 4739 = 1.09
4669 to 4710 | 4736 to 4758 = 1.10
